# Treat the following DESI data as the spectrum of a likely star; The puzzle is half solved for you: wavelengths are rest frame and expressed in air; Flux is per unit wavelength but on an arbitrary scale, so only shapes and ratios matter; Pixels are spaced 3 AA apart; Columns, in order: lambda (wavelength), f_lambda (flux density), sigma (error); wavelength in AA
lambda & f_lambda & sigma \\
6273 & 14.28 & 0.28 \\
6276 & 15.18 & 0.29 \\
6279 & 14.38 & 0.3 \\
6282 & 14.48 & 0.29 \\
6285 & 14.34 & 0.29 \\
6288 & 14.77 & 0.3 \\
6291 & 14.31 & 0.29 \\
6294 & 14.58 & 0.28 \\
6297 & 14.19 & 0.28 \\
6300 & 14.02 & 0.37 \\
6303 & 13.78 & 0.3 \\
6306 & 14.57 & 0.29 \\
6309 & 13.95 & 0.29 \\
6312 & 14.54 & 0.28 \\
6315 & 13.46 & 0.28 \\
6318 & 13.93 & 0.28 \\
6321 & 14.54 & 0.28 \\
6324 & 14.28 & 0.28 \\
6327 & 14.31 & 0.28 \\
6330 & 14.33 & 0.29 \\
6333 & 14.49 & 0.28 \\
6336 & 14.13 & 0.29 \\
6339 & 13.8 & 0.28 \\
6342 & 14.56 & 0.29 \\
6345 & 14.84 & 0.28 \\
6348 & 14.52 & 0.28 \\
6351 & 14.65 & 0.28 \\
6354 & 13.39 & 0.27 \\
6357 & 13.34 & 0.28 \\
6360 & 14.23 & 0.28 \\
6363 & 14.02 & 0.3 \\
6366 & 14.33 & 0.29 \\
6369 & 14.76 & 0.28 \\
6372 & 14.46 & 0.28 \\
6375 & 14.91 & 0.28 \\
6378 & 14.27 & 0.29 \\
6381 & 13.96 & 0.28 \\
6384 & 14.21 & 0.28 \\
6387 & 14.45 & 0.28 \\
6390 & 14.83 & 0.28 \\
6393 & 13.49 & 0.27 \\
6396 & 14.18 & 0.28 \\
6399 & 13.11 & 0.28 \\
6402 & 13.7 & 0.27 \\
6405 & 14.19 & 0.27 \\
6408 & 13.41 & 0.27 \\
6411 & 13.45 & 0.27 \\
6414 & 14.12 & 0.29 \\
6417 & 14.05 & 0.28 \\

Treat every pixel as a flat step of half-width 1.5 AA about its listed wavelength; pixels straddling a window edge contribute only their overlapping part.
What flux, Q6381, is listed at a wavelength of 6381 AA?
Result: 13.96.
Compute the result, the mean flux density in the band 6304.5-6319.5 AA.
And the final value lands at 14.1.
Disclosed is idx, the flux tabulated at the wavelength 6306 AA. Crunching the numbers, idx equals 14.57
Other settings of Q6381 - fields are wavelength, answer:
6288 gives 14.77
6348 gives 14.52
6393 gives 13.49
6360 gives 14.23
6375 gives 14.91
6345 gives 14.84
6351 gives 14.65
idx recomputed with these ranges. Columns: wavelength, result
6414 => 14.12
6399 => 13.11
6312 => 14.54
